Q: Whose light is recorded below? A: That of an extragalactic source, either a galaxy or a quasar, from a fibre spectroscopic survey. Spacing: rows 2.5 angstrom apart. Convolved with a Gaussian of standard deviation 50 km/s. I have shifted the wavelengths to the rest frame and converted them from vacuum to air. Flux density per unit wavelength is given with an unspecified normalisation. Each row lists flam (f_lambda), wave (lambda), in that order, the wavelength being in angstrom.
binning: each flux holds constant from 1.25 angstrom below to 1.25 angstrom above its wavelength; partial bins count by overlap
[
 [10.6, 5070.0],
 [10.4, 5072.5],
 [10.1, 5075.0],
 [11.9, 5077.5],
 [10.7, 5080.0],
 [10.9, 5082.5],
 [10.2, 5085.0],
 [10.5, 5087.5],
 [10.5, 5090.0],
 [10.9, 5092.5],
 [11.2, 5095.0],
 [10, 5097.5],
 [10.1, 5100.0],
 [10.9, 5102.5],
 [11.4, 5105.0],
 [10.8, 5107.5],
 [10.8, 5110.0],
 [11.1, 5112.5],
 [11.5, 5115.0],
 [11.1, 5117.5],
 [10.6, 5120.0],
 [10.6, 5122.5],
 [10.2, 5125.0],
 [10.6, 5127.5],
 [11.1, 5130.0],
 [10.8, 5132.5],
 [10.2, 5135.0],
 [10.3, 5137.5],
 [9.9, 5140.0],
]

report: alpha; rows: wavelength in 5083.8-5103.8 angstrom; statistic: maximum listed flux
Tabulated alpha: 11.2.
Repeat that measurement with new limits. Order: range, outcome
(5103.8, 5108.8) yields 11.4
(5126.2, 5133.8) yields 11.1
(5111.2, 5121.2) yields 11.5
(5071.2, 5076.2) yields 10.4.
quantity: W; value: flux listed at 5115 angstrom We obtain 11.5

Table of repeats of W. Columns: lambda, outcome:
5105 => 11.4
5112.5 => 11.1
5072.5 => 10.4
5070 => 10.6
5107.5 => 10.8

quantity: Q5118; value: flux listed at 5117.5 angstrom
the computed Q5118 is 11.1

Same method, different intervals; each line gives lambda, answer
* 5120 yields 10.6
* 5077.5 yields 11.9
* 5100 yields 10.1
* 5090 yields 10.5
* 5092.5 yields 10.9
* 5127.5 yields 10.6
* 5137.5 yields 10.3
